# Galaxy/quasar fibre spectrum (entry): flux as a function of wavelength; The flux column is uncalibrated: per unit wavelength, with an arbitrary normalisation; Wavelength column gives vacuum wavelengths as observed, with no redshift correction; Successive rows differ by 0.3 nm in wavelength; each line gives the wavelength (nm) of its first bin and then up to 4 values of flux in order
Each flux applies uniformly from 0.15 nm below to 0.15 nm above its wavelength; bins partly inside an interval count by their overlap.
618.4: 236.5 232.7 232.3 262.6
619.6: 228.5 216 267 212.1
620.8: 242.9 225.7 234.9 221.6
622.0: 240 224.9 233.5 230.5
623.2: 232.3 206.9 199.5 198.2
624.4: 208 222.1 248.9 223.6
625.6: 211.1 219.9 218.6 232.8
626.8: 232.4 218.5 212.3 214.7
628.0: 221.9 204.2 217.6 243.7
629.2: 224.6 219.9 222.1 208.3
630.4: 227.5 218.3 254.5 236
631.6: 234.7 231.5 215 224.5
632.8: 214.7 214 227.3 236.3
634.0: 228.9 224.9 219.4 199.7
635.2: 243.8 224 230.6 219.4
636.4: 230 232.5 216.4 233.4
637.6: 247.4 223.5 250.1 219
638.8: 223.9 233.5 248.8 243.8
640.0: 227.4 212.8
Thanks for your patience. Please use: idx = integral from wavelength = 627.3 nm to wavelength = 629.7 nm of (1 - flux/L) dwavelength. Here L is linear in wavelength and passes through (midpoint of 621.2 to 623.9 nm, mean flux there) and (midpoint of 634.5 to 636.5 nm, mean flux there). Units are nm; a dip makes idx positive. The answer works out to 0.05 nm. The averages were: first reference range 225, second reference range 224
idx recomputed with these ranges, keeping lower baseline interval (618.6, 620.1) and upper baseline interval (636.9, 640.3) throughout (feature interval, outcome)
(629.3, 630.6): 0.08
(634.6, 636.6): 0.08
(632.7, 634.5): 0.07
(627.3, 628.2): 0.07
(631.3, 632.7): 0.04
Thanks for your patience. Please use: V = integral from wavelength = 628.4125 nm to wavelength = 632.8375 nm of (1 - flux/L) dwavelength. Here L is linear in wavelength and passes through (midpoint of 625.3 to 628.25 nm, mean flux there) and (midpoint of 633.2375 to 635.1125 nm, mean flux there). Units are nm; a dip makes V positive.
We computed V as -0.092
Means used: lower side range 220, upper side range 223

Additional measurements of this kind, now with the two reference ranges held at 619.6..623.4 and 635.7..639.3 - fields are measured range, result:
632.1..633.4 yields 0.07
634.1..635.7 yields 0.05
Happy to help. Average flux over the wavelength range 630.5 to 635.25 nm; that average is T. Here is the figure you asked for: 226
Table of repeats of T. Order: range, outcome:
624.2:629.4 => 222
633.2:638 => 227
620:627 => 225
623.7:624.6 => 203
